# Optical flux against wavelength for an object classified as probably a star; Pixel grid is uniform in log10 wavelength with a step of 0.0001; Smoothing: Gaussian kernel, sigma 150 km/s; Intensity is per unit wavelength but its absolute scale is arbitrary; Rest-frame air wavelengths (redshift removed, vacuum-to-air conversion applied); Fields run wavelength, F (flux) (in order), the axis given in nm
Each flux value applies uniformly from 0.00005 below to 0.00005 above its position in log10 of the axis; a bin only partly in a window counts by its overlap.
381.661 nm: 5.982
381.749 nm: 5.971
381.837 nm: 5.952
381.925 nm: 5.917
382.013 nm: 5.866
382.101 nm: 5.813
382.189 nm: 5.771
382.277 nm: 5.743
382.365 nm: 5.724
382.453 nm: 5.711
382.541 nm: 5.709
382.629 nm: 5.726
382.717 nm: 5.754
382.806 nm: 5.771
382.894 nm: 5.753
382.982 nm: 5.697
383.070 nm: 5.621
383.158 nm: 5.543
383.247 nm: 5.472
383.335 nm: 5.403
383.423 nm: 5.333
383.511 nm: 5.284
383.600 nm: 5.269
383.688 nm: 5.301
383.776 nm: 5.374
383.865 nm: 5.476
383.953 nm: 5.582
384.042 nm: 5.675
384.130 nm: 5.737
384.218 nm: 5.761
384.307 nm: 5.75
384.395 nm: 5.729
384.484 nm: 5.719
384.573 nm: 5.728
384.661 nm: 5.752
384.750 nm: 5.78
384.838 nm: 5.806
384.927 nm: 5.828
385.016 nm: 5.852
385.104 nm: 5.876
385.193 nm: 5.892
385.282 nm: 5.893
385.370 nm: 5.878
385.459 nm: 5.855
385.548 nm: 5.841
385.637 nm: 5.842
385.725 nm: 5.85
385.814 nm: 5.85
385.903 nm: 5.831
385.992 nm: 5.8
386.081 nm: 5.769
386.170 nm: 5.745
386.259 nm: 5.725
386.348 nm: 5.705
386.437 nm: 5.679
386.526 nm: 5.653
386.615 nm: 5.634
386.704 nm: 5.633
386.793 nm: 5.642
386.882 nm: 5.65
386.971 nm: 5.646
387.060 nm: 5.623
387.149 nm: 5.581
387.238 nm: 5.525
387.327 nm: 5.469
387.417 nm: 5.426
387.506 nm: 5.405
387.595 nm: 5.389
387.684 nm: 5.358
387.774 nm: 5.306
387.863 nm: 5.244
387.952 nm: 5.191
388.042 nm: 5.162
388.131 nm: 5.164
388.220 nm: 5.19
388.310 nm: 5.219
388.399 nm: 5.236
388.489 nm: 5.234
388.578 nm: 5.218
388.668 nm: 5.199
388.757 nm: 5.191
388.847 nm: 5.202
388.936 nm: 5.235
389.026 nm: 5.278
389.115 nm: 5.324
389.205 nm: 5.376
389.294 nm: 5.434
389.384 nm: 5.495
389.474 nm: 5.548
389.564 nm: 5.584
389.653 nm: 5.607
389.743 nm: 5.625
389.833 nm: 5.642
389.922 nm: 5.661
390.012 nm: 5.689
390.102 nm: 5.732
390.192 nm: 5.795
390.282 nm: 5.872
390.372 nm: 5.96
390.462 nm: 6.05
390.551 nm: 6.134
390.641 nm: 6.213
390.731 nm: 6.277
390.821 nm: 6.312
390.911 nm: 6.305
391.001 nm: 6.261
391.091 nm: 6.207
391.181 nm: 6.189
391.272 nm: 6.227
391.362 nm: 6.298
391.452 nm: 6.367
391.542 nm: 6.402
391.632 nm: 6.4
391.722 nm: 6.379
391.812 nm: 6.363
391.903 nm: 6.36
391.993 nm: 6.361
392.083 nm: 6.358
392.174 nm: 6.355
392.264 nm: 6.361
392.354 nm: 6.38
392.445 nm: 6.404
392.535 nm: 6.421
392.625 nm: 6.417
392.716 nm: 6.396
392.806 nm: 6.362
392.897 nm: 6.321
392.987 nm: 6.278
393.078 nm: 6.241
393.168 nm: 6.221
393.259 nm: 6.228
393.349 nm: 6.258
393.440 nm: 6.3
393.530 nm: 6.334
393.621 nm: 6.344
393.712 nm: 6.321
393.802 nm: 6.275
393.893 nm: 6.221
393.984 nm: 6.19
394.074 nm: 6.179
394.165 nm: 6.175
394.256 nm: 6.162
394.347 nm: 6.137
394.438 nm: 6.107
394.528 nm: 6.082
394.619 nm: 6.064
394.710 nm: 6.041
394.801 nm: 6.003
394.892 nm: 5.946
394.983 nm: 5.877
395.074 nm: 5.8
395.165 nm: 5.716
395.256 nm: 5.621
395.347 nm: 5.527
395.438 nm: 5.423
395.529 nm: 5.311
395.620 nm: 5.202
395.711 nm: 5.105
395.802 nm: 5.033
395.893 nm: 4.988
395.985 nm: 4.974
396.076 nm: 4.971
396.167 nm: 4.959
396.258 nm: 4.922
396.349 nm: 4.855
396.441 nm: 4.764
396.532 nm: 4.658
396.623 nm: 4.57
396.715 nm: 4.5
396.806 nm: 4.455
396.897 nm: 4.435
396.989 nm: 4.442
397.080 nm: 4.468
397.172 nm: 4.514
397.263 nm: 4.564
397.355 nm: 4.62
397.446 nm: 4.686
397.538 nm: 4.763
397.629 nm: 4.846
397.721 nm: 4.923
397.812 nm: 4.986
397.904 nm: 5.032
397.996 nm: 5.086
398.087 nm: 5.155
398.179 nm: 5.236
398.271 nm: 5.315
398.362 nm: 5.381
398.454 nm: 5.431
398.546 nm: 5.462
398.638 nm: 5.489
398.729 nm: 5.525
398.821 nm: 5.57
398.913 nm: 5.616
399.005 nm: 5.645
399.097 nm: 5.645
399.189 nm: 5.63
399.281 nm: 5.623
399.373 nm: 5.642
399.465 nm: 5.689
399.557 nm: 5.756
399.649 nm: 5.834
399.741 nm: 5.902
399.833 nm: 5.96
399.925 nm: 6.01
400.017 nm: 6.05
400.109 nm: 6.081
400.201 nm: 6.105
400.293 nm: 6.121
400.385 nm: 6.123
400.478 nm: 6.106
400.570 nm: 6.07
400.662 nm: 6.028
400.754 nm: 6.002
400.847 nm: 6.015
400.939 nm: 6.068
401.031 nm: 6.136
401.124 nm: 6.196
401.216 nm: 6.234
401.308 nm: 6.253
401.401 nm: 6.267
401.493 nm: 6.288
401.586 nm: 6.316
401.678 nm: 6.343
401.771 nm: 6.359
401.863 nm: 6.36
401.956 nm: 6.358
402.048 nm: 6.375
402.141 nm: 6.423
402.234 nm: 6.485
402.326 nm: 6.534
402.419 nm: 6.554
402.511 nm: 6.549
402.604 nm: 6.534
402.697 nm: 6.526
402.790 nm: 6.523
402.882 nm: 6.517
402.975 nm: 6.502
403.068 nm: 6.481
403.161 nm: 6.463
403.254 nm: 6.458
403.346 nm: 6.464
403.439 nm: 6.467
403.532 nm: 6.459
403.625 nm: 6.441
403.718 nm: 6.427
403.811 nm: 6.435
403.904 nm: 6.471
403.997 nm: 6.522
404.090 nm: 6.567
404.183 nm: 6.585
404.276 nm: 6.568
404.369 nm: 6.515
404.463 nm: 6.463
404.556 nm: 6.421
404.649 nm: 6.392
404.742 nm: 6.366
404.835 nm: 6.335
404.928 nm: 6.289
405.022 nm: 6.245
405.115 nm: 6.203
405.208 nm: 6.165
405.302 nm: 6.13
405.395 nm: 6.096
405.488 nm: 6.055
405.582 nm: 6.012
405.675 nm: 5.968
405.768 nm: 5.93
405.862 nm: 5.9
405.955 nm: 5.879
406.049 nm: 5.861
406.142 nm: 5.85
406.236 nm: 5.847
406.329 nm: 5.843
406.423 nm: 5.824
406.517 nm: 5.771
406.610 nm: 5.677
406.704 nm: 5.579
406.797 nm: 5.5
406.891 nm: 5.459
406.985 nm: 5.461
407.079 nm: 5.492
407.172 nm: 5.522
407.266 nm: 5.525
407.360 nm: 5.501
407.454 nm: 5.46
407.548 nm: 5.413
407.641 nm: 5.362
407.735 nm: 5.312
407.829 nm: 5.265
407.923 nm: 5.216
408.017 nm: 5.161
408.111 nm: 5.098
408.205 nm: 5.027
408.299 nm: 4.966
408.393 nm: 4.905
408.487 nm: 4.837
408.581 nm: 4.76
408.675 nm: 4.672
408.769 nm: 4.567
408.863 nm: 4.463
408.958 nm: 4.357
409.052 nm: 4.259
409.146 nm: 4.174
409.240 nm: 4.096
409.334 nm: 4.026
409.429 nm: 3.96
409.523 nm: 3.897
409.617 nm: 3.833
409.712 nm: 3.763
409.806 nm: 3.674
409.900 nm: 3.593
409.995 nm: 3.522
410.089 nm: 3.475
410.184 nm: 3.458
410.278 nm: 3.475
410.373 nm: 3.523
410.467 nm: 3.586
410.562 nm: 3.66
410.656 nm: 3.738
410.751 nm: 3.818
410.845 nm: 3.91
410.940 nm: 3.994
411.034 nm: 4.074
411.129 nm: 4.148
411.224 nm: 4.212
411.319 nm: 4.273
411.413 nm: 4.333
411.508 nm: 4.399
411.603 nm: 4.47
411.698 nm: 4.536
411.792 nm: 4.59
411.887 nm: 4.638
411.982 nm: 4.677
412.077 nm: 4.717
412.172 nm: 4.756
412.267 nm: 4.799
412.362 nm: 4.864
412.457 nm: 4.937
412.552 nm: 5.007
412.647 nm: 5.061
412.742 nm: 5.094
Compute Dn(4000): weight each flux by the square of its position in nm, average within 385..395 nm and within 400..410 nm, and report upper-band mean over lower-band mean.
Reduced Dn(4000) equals 1.1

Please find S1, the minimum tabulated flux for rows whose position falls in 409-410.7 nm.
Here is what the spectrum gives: 3.458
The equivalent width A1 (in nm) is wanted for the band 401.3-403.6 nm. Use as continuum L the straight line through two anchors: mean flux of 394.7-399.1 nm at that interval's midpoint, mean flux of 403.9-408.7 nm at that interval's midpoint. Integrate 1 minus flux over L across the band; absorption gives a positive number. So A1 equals -0.39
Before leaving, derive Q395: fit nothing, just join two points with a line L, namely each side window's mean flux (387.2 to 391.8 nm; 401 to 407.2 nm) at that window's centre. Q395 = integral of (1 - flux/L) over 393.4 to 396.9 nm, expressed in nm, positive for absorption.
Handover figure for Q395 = 0.19 nm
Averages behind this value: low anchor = 5.68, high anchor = 6.22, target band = 5.56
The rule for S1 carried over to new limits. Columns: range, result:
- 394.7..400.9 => 4.435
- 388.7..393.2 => 5.191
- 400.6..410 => 3.522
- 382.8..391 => 5.162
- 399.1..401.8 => 5.623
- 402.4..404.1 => 6.427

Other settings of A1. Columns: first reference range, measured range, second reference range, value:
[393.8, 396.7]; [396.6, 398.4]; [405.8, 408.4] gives 0.24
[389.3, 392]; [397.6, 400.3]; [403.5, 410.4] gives 0.06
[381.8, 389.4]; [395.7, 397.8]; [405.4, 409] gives 0.29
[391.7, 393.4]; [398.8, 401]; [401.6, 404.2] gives 0.18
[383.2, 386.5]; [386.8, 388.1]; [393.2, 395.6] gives 0.08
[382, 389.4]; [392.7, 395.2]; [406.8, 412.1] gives -0.47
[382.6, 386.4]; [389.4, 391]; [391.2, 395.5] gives 0.03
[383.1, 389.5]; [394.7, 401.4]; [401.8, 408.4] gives 0.49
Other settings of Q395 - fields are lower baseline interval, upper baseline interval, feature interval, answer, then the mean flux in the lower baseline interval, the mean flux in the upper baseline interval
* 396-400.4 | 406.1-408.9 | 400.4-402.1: -0.304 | 5.24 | 5.31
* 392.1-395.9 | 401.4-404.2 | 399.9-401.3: 0.057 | 6.04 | 6.46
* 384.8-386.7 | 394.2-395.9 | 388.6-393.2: -0.201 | 5.79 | 5.71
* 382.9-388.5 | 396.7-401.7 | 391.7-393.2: -0.211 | 5.59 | 5.54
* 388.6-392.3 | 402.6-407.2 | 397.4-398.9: 0.213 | 5.91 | 6.17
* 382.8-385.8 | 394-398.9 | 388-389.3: 0.067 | 5.68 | 5.25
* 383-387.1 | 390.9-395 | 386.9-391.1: 0.286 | 5.68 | 6.26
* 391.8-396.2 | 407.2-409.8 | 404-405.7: -0.427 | 5.99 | 4.72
